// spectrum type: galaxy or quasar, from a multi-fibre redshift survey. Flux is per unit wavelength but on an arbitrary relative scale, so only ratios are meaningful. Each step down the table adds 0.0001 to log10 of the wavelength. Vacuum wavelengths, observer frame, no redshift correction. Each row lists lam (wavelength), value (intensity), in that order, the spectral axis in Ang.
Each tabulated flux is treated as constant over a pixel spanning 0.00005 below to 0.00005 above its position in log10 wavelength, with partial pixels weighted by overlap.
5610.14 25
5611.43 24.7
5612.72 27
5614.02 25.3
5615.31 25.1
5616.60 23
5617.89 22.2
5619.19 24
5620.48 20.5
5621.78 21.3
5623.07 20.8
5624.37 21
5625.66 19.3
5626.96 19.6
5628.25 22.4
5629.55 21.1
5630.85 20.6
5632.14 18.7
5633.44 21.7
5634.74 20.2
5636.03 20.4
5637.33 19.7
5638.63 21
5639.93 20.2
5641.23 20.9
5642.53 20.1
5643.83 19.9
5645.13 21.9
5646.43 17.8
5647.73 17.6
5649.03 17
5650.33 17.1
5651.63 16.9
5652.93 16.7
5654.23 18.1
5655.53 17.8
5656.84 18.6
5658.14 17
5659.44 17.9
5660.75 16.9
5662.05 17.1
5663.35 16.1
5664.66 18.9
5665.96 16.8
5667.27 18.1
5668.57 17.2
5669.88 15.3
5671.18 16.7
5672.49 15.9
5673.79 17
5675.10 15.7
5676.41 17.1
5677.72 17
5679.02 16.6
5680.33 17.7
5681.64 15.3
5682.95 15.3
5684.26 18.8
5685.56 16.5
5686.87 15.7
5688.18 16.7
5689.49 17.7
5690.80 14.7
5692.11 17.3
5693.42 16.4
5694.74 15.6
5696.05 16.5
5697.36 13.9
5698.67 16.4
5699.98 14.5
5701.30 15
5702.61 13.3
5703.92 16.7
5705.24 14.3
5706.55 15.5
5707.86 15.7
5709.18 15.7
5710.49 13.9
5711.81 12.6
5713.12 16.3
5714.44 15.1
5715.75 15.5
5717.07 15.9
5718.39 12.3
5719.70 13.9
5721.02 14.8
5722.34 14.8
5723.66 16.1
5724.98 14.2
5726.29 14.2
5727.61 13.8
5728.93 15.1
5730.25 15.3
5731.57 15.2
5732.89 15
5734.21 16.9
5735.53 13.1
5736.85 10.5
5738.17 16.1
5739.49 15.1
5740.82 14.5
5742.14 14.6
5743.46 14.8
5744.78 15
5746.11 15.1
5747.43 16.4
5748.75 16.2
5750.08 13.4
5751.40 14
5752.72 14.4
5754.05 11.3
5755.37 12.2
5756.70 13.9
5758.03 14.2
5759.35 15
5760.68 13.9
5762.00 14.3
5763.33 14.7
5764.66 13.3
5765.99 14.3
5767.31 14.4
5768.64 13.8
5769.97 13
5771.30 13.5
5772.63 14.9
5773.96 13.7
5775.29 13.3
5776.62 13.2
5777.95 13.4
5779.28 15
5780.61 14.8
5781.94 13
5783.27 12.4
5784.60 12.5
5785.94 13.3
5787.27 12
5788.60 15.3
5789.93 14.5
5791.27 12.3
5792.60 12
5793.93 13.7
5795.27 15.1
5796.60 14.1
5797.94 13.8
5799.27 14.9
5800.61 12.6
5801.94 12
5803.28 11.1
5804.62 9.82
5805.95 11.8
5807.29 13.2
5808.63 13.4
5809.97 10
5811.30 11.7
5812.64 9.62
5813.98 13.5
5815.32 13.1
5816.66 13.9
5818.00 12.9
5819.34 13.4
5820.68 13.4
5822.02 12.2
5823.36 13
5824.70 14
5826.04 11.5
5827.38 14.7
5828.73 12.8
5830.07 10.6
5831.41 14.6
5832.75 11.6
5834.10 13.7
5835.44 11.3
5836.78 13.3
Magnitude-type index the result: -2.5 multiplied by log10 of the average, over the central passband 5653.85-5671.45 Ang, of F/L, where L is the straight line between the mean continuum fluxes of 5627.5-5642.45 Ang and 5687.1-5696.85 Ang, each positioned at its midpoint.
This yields 0.07 mag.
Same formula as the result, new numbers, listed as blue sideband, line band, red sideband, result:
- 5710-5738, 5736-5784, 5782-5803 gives -0.011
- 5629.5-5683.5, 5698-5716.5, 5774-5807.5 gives 0.081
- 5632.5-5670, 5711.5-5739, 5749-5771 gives 0.047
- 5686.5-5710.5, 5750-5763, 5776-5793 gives 0.031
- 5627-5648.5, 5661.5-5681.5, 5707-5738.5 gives 0.073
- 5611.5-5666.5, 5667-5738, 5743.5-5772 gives 0.091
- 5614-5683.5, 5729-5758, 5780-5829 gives 0.060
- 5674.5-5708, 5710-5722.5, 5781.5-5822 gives 0.056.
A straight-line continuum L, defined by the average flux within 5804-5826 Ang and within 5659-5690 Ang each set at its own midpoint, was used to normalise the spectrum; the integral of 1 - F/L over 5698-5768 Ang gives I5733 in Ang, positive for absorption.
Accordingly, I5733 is 1.9 Ang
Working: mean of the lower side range 16.8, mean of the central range 14.6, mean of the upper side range 12.4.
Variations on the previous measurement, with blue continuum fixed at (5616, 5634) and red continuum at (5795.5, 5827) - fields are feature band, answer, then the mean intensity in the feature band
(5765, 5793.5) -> 1.1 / 13.6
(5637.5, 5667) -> 2.4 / 18.3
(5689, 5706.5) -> 2.2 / 15.5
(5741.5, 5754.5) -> 0.8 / 14.6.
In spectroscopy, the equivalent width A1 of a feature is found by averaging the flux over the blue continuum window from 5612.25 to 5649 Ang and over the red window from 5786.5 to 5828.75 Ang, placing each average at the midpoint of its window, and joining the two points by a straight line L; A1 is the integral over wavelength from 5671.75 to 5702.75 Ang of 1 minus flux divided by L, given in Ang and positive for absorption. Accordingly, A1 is 3.9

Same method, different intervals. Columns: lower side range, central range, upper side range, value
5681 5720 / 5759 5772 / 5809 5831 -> -0.1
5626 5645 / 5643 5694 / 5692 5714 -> 2.0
